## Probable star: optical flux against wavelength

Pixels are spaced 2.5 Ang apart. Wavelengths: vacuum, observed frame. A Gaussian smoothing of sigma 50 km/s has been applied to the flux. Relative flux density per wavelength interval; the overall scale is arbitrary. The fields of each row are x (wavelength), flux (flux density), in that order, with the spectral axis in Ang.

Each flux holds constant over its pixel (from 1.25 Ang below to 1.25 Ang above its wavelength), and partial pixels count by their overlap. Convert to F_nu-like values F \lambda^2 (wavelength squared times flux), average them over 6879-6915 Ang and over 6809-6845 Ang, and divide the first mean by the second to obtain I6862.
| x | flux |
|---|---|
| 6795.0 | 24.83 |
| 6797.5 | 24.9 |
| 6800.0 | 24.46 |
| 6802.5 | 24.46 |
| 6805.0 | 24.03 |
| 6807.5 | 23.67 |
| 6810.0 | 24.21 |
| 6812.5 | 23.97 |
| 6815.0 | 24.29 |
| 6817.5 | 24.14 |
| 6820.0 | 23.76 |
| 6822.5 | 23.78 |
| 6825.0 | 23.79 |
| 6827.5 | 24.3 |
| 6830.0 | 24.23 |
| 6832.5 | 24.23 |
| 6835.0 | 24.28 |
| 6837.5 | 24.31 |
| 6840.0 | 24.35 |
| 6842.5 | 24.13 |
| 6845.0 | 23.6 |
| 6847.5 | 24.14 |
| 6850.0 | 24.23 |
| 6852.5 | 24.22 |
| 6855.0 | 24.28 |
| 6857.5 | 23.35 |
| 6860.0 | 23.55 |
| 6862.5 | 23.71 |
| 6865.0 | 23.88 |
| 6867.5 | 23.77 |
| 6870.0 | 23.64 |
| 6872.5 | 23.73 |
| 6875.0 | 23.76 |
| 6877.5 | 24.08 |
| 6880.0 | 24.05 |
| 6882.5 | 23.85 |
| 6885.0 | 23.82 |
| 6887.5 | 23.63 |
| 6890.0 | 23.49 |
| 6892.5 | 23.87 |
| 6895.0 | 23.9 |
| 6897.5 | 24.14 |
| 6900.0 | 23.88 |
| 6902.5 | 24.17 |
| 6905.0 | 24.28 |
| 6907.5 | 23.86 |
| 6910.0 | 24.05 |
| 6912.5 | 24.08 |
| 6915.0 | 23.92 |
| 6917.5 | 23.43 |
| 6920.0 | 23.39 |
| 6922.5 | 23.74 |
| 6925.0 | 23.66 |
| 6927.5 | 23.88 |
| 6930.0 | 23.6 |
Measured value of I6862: 1.0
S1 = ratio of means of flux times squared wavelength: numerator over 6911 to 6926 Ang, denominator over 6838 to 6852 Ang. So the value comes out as 1.00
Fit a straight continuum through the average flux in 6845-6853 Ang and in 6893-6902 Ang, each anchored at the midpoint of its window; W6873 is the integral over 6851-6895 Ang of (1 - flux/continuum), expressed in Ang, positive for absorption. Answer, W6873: 0.4 Ang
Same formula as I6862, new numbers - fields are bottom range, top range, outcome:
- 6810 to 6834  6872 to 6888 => 1.01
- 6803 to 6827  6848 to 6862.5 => 1.01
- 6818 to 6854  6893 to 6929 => 1.01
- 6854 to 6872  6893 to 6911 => 1.02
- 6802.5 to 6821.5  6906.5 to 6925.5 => 1.02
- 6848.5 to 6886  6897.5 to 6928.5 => 1.01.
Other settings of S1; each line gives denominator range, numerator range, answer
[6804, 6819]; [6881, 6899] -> 1.01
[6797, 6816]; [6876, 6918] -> 1.01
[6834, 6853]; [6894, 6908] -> 1.01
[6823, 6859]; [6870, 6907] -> 1.01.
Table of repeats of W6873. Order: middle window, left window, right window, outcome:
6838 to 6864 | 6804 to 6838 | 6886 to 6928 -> 0.03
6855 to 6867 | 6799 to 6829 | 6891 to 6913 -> 0.17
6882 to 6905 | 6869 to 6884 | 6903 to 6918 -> 0.03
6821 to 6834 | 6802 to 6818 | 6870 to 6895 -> -0.02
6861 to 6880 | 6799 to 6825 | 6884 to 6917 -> 0.12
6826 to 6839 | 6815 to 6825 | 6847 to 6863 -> -0.18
